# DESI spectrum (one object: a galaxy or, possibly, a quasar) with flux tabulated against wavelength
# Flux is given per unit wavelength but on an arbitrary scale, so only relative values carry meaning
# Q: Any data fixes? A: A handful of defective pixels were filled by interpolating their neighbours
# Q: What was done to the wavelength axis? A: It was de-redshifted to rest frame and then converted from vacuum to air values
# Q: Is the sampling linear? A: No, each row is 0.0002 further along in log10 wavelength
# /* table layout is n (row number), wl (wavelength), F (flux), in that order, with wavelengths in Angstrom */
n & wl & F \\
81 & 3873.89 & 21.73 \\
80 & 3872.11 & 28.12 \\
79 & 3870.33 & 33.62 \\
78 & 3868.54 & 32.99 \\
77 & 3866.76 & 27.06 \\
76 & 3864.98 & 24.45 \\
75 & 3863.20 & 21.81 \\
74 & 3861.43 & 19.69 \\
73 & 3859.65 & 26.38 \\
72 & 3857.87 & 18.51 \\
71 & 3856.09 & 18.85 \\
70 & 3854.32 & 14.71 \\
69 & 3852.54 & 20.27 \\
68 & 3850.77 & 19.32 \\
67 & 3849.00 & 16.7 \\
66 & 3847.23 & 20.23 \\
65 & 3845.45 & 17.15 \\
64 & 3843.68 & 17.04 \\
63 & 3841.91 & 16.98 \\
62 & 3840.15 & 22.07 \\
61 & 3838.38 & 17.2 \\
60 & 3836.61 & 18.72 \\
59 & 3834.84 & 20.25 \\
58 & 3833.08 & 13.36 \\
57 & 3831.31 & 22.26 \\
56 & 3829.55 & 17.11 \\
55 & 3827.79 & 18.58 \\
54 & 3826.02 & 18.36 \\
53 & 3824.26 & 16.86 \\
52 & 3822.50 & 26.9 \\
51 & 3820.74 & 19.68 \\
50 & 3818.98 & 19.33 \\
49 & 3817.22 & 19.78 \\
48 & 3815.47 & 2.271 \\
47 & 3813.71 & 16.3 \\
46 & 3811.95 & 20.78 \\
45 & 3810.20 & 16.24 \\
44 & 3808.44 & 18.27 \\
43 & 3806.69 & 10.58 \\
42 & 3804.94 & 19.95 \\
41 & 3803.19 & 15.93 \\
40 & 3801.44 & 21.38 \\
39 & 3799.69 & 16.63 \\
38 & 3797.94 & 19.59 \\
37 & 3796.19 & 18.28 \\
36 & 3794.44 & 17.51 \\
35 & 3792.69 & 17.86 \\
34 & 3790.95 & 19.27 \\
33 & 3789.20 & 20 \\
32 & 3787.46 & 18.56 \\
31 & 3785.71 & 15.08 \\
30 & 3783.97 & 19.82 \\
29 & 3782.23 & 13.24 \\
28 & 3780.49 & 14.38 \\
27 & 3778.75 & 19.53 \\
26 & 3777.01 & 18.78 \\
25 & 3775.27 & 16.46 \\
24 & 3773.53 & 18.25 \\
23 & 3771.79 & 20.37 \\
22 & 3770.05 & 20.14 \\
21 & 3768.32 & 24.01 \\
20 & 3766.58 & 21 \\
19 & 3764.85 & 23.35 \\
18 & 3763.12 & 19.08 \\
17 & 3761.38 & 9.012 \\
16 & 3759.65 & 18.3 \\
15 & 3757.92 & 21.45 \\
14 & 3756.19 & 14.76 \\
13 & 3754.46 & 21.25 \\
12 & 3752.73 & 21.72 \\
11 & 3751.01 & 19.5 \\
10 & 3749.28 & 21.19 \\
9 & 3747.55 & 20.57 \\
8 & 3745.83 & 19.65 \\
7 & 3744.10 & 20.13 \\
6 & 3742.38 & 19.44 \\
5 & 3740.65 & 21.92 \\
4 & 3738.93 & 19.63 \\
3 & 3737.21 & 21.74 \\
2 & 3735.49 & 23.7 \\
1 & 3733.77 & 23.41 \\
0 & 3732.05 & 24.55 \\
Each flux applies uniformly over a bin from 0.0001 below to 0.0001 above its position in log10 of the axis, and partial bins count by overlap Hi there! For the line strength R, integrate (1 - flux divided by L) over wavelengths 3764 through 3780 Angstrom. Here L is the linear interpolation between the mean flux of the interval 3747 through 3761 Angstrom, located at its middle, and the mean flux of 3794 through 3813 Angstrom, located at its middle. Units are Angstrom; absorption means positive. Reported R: -1.0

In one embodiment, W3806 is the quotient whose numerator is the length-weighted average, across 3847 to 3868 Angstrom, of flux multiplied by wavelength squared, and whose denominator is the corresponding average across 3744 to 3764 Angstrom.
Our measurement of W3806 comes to 1.17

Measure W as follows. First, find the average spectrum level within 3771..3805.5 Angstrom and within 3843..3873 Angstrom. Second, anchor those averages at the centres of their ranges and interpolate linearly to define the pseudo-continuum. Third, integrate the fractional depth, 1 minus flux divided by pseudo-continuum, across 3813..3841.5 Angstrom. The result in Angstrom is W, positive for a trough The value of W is 3.3 Angstrom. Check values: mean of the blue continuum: 18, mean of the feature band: 18.1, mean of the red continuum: 22.2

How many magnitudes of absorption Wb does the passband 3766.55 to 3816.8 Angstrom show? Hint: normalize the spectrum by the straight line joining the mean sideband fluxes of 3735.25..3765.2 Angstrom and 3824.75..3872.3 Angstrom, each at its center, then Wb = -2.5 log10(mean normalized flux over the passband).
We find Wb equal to 0.15 mag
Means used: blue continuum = 19.7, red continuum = 20.7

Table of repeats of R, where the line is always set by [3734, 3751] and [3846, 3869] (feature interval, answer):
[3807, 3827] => 3.47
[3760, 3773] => 0.94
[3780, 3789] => 1.92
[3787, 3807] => 2.80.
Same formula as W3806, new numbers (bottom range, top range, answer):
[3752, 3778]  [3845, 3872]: 1.23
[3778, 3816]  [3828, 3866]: 1.16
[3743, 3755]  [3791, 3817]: 0.84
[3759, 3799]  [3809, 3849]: 1.01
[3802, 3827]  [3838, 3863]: 1.12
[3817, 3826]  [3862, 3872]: 1.40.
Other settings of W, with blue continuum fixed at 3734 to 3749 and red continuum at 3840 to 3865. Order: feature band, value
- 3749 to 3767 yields 1.47 Angstrom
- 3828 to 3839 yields 0.81 Angstrom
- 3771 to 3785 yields 1.98 Angstrom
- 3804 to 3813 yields 1.29 Angstrom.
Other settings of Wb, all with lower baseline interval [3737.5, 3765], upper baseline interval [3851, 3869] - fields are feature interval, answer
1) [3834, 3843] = 0.14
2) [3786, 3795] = 0.11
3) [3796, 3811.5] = 0.18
